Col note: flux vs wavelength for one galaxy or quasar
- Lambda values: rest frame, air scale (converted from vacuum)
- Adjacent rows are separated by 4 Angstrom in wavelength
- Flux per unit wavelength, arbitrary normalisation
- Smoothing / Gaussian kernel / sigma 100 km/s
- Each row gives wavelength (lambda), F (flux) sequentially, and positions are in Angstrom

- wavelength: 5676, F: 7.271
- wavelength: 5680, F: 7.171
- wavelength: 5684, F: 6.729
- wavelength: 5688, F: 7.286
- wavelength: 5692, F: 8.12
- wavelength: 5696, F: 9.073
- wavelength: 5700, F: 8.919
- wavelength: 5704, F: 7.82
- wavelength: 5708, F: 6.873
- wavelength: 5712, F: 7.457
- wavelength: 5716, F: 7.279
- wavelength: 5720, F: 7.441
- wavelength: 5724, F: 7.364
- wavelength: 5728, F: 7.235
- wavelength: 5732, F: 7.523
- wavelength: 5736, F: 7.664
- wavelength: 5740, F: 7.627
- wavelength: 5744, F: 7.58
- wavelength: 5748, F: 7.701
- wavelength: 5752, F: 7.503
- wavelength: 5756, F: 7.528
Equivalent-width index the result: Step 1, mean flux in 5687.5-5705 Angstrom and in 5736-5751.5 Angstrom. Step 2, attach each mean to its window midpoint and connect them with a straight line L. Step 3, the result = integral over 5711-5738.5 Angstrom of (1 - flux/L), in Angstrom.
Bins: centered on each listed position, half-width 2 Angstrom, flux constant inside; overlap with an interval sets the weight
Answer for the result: 1.7 Angstrom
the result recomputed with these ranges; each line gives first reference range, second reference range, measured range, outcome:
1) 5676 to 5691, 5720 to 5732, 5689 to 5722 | -2.7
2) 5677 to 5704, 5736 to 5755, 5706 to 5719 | 0.9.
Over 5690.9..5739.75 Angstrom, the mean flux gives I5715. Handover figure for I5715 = 7.72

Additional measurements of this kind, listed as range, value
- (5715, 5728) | 7.35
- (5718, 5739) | 7.45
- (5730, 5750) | 7.62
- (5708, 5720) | 7.3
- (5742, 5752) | 7.61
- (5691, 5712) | 8.1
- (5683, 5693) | 7.37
